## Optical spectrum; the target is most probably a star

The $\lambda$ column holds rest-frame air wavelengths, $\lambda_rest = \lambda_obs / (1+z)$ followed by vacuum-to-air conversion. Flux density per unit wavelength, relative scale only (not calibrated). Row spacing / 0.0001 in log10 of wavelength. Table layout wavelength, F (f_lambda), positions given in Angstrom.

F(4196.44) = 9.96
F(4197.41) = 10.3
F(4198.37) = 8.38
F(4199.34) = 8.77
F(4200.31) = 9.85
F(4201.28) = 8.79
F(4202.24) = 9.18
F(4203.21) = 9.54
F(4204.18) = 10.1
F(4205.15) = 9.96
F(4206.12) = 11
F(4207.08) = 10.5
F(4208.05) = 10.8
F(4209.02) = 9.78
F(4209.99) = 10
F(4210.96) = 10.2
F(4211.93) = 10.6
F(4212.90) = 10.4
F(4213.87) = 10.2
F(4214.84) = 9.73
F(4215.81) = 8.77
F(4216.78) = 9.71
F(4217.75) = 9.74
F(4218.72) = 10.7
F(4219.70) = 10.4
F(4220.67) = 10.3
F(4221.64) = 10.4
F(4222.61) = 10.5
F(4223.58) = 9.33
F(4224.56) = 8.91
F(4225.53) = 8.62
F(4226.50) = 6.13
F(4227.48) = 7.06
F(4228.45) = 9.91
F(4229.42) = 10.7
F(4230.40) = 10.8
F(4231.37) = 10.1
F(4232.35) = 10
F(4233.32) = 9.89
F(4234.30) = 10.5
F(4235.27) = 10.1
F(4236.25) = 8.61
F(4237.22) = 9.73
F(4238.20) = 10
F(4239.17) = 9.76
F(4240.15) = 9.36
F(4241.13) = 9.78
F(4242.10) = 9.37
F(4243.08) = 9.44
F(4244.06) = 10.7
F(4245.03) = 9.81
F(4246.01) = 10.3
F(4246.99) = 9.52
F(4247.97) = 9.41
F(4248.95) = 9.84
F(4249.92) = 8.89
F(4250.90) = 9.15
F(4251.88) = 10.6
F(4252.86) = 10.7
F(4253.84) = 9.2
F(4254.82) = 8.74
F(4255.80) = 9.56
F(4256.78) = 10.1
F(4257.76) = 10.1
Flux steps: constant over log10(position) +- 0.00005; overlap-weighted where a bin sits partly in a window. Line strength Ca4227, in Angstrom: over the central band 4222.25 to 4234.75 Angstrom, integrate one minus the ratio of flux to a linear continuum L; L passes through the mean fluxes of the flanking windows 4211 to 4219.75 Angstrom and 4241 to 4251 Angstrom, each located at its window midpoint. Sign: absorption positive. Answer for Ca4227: 0.6 Angstrom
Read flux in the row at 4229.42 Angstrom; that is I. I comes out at 10.7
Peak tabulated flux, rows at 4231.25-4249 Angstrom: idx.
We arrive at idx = 10.7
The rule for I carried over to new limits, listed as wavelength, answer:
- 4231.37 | 10.1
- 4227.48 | 7.06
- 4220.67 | 10.3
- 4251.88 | 10.6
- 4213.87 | 10.2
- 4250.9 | 9.15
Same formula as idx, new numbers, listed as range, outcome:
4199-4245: 11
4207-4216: 10.8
